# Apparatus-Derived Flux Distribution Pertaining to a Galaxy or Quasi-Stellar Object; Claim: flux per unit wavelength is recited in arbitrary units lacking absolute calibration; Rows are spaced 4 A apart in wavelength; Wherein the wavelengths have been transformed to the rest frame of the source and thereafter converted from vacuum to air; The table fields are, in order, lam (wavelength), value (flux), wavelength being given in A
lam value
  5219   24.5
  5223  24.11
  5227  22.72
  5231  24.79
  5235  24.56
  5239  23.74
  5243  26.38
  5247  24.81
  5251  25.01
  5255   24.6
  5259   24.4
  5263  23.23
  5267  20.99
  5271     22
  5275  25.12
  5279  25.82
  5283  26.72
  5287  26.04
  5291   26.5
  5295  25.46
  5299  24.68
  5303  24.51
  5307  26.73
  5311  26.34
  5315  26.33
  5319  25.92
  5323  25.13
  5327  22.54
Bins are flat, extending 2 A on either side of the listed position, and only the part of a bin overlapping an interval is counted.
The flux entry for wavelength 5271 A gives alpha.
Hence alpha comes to 22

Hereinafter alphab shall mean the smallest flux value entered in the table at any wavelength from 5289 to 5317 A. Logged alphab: 24.51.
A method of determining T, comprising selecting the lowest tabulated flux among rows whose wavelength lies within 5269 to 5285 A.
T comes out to 22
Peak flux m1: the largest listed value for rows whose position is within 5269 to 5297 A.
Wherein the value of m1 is 26.72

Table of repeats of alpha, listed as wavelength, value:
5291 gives 26.5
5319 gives 25.92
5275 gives 25.12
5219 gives 24.5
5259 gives 24.4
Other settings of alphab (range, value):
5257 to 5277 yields 20.99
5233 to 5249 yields 23.74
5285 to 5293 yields 26.04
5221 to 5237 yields 22.72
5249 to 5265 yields 23.23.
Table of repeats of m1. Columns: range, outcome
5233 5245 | 26.38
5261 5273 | 23.23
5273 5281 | 25.82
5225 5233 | 24.79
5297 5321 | 26.73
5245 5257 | 25.01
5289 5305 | 26.5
